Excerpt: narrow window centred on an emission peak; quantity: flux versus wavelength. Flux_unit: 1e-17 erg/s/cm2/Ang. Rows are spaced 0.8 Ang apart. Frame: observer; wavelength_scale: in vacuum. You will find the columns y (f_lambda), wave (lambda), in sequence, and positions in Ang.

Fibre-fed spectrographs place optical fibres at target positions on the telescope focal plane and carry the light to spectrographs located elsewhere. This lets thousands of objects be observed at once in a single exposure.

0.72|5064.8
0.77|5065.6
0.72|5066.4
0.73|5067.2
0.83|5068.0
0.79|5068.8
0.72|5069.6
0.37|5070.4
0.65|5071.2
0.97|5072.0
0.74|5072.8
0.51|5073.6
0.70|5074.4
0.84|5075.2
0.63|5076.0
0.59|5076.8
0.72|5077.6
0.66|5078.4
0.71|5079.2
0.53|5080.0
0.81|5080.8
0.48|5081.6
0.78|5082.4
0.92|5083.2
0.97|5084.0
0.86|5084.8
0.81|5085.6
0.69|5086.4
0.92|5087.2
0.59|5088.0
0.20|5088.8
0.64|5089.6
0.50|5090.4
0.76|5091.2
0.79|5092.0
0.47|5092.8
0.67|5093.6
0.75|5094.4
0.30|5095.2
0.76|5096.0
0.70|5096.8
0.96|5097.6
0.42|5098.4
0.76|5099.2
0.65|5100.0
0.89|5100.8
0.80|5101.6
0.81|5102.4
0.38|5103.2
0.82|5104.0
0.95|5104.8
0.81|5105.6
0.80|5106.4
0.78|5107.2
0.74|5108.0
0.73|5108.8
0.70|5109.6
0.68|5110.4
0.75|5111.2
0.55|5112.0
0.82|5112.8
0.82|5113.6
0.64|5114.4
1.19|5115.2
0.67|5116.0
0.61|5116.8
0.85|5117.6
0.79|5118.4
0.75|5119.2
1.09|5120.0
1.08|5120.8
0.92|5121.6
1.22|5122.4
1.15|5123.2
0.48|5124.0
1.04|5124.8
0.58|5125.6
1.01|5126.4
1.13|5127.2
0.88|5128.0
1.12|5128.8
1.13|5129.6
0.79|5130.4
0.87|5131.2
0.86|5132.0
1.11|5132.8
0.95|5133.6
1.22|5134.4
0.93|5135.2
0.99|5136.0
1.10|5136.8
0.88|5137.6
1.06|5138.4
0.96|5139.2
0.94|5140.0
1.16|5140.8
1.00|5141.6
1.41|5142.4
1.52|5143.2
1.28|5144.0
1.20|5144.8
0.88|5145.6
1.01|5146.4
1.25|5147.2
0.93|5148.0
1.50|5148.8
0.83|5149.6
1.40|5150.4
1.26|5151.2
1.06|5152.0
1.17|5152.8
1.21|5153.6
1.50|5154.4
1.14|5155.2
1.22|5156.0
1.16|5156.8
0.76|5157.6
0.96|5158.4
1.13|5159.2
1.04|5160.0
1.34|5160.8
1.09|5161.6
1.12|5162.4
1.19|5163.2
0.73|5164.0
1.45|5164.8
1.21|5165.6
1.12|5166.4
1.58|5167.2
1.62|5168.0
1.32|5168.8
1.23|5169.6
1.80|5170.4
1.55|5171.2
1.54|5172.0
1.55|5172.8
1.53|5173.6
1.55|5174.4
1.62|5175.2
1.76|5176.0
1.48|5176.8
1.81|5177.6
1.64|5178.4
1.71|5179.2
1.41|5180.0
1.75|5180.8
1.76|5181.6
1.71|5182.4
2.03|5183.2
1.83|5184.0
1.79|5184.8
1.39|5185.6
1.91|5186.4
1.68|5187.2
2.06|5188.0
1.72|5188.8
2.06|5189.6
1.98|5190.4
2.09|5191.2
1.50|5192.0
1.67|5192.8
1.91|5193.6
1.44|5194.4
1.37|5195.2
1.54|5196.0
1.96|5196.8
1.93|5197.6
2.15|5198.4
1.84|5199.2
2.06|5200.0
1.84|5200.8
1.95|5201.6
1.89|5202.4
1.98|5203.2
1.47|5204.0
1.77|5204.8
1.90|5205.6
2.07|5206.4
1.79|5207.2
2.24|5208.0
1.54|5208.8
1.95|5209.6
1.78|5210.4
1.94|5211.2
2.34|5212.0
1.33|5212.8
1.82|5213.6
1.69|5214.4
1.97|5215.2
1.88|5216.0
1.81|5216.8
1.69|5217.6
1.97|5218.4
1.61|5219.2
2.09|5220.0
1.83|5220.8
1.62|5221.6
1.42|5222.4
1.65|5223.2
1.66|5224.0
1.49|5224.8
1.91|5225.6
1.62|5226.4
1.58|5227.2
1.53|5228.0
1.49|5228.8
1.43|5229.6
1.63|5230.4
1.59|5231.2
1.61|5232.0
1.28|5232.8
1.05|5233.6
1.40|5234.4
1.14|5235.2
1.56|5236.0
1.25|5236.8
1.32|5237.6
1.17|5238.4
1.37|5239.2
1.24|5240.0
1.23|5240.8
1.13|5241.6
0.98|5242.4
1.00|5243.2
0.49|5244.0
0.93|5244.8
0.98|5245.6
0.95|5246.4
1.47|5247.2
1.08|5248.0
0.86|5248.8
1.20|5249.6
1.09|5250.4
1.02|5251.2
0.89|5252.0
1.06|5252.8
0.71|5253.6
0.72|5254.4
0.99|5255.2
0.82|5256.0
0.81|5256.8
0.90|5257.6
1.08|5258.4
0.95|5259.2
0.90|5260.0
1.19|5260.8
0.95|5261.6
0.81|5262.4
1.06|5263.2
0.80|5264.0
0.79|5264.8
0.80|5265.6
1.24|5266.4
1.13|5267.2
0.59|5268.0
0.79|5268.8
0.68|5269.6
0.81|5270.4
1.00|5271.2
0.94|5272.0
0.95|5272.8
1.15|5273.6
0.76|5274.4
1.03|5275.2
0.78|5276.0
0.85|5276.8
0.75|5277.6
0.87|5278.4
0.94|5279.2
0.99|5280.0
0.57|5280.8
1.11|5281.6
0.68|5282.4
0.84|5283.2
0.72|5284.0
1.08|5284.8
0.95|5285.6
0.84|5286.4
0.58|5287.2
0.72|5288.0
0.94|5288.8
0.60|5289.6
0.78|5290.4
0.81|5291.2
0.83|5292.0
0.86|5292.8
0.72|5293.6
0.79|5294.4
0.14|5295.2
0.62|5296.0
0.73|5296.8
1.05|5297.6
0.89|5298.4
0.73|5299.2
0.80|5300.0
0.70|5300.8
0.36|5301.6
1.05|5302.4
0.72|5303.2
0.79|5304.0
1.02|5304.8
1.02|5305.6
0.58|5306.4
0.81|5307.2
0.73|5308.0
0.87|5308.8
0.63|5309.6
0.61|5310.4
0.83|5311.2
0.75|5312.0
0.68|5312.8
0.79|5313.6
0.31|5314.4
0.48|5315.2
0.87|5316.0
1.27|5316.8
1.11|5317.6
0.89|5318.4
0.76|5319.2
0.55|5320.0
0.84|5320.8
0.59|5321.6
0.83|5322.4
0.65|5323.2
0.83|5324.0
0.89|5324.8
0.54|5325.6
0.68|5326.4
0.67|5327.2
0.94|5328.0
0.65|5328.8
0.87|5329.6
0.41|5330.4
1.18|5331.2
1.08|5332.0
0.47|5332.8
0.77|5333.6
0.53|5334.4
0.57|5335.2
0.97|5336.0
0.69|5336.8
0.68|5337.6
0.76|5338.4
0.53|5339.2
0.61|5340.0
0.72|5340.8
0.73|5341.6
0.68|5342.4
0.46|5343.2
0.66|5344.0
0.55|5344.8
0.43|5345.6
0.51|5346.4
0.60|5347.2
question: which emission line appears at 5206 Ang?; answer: C IV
